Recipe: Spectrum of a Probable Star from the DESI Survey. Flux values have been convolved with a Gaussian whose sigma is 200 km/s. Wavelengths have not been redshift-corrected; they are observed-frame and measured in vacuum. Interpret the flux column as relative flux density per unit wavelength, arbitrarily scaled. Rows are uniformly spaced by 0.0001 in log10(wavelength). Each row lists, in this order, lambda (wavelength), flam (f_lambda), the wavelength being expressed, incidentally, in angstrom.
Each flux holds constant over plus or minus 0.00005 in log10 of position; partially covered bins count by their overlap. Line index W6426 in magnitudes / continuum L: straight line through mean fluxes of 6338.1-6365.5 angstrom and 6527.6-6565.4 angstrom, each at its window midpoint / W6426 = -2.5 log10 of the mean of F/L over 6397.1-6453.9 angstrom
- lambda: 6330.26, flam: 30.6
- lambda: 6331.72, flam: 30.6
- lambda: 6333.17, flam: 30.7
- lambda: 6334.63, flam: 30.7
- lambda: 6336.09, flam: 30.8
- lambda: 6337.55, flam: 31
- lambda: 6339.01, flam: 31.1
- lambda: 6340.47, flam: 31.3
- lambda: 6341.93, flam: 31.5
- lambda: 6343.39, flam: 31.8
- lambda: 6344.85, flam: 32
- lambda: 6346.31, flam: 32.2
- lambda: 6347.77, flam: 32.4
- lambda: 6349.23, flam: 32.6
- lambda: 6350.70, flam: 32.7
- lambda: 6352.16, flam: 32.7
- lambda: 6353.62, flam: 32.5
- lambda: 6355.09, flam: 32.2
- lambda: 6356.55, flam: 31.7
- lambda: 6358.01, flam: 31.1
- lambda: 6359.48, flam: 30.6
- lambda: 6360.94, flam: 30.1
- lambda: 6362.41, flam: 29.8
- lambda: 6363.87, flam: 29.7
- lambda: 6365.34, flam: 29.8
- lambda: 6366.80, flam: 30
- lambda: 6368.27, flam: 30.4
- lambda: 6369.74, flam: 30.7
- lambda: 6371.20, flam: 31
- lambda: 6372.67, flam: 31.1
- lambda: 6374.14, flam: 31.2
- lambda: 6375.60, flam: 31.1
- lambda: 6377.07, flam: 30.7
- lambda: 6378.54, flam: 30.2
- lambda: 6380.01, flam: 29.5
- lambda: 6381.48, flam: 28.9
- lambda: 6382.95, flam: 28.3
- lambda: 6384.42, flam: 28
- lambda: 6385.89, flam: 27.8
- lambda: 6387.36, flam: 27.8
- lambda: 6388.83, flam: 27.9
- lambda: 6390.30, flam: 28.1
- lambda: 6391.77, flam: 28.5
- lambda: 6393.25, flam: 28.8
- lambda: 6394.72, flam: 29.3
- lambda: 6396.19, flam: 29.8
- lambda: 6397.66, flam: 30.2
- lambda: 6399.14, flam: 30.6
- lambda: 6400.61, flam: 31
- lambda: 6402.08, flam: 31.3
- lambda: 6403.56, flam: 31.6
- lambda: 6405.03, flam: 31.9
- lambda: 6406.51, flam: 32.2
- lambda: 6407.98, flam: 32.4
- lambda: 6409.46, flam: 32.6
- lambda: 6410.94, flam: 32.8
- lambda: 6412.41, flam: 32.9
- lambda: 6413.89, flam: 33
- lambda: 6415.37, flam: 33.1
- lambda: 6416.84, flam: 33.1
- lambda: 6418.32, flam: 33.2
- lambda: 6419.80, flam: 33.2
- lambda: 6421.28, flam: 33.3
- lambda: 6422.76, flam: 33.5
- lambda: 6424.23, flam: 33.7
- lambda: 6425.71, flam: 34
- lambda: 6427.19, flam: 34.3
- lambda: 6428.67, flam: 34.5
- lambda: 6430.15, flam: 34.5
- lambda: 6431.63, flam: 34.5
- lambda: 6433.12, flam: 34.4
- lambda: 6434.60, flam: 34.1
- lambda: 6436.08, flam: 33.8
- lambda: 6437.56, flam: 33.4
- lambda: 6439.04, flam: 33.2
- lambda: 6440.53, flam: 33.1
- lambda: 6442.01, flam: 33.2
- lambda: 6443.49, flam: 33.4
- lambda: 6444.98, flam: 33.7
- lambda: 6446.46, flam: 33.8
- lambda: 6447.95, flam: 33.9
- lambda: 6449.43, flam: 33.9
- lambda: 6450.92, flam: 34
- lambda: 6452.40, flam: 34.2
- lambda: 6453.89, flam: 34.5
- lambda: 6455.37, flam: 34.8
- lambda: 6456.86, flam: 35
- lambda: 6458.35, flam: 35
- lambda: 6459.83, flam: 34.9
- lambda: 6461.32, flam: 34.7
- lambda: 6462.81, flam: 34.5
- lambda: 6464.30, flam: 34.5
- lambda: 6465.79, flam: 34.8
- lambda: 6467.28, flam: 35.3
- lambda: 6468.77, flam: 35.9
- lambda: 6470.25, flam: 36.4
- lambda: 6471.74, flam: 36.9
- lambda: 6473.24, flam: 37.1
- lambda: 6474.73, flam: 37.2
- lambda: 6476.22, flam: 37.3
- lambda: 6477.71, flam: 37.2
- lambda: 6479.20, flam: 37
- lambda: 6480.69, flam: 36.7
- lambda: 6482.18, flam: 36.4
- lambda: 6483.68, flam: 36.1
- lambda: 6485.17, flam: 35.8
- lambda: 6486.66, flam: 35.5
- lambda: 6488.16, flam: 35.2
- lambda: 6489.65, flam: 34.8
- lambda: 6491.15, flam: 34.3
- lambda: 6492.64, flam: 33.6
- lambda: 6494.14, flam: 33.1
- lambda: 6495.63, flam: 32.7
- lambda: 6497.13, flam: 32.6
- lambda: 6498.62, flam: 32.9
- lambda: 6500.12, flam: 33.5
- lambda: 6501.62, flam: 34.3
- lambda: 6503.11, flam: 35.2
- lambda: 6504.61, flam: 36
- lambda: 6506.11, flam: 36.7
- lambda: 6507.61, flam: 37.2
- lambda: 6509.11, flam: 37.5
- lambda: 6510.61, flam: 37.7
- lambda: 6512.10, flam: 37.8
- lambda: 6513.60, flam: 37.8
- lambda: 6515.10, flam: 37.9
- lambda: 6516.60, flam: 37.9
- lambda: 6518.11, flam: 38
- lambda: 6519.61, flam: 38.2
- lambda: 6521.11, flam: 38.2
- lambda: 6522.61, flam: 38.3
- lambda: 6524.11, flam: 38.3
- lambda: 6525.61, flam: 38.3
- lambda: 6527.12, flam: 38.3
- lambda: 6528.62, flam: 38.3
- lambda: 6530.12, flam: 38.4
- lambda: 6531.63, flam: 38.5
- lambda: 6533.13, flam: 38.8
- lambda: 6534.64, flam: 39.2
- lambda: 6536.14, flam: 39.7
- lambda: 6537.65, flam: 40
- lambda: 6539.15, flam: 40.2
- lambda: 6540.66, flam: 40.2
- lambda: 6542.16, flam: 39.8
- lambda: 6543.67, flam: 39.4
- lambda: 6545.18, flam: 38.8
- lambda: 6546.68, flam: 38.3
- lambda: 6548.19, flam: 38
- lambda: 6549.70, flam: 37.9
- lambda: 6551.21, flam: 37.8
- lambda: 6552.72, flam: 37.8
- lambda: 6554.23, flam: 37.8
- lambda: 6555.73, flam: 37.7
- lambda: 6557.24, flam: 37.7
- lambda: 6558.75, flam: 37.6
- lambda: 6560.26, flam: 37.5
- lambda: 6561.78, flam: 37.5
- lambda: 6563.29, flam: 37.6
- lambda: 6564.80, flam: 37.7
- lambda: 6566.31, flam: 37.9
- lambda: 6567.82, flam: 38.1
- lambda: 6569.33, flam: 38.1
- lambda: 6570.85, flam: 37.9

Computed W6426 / 0.031 mag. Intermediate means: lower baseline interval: 31.5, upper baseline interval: 38.5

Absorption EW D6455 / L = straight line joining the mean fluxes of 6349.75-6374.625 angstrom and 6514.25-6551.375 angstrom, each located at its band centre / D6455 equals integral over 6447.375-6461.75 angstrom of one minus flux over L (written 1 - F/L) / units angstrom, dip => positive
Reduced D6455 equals 0.3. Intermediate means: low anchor 31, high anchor 38.7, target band 34.5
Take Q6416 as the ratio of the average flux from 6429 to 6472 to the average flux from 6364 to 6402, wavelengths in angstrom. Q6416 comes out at 1.16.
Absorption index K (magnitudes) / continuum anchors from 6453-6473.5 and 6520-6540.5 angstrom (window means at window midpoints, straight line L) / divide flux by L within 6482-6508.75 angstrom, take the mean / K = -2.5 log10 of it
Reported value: 0.07 mag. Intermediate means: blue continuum 35.2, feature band 34.8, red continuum 38.8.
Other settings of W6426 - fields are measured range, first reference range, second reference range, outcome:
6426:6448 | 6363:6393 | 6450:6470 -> -0.02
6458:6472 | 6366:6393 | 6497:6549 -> -0.03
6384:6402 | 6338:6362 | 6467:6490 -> 0.15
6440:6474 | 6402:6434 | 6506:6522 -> 0.01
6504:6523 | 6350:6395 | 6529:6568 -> -0.02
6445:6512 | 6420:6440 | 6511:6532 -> 0.03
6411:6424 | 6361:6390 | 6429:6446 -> -0.02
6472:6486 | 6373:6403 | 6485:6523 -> -0.07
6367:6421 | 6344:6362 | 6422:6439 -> 0.08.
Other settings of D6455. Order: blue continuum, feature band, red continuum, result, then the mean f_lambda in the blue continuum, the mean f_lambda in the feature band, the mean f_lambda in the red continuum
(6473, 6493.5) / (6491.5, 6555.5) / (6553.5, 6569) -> -0.85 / 36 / 37.4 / 37.7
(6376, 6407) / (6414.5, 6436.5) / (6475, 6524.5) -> -1.49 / 29.6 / 33.8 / 36.1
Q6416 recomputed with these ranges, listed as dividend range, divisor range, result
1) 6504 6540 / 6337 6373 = 1.22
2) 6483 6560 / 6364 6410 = 1.24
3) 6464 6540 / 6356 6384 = 1.21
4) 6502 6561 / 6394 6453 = 1.16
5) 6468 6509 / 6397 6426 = 1.09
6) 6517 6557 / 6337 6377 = 1.23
